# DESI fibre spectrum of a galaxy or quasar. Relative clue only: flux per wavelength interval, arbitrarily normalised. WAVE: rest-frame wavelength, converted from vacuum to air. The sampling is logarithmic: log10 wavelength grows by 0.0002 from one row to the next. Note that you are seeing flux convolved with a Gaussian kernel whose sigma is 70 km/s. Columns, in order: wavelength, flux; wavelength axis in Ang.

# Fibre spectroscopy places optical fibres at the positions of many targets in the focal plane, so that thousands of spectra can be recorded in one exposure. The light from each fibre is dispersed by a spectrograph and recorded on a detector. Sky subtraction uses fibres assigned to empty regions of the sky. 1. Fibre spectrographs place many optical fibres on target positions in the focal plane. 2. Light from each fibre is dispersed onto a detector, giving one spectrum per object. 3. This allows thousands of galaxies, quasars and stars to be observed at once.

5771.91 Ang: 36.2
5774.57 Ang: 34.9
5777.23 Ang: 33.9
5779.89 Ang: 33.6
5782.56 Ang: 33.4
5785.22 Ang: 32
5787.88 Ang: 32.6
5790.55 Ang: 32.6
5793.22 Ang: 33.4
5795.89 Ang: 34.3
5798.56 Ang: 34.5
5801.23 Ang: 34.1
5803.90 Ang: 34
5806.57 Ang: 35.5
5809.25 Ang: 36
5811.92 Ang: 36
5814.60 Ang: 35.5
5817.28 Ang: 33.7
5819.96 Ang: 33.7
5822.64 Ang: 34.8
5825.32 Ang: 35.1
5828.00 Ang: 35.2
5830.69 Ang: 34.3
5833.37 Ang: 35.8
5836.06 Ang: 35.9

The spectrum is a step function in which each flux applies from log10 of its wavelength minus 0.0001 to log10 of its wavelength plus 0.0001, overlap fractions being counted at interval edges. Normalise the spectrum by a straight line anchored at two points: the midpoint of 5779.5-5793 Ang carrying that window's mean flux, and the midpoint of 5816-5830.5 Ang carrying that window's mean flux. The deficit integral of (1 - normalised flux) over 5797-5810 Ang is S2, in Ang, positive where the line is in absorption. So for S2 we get -0.4 Ang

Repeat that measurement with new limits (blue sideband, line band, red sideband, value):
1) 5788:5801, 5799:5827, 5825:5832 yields -0.5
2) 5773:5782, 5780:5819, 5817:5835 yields 0.3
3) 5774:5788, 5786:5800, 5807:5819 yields 0.3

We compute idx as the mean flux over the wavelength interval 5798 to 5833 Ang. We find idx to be 34.8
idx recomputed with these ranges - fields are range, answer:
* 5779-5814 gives 34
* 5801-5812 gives 35.1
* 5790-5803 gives 33.9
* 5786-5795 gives 32.9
